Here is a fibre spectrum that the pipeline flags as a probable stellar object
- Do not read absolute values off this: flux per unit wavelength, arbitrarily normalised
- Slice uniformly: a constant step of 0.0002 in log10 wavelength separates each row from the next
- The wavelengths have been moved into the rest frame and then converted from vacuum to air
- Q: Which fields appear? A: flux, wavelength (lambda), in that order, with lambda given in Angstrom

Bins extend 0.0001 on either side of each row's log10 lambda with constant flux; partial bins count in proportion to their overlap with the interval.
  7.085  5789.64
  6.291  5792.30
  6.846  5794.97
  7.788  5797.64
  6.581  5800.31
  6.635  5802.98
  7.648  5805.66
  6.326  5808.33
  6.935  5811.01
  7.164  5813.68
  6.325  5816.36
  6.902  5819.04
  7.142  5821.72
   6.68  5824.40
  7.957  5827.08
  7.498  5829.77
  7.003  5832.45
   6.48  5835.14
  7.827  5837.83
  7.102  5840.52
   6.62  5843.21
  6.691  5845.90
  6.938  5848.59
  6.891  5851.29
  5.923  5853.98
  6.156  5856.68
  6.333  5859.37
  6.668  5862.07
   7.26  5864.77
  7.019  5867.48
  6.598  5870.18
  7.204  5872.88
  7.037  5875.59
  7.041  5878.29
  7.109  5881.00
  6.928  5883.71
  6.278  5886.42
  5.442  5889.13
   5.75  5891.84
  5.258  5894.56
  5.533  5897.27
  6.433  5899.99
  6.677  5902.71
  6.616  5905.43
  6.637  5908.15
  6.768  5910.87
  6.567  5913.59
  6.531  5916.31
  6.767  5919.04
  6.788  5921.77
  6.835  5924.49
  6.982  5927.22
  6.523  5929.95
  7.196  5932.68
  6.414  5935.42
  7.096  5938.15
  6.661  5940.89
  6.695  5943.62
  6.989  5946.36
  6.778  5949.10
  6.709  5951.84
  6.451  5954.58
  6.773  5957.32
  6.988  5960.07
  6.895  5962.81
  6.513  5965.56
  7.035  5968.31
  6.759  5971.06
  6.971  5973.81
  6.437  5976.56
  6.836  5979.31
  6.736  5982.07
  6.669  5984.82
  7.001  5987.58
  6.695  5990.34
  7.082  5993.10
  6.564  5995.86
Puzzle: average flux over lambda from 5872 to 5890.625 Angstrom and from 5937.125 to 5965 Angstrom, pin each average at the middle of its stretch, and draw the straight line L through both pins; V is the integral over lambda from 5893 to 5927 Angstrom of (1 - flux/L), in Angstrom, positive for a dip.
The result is 1.4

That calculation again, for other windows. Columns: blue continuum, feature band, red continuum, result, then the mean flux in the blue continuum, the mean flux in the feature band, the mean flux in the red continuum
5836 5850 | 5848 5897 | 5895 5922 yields 1.86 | 7.01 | 6.52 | 6.48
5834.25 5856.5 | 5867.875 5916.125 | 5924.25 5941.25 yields 2.31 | 6.78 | 6.48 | 6.82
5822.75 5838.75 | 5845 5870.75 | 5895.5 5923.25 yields 1.21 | 7.22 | 6.65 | 6.52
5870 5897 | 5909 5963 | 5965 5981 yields -1.15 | 6.42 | 6.77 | 6.77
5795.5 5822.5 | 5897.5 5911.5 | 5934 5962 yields 0.58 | 6.94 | 6.53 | 6.76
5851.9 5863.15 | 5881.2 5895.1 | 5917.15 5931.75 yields 0.96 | 6.31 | 6.07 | 6.78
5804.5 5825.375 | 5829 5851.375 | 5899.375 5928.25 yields -0.52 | 6.89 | 7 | 6.7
